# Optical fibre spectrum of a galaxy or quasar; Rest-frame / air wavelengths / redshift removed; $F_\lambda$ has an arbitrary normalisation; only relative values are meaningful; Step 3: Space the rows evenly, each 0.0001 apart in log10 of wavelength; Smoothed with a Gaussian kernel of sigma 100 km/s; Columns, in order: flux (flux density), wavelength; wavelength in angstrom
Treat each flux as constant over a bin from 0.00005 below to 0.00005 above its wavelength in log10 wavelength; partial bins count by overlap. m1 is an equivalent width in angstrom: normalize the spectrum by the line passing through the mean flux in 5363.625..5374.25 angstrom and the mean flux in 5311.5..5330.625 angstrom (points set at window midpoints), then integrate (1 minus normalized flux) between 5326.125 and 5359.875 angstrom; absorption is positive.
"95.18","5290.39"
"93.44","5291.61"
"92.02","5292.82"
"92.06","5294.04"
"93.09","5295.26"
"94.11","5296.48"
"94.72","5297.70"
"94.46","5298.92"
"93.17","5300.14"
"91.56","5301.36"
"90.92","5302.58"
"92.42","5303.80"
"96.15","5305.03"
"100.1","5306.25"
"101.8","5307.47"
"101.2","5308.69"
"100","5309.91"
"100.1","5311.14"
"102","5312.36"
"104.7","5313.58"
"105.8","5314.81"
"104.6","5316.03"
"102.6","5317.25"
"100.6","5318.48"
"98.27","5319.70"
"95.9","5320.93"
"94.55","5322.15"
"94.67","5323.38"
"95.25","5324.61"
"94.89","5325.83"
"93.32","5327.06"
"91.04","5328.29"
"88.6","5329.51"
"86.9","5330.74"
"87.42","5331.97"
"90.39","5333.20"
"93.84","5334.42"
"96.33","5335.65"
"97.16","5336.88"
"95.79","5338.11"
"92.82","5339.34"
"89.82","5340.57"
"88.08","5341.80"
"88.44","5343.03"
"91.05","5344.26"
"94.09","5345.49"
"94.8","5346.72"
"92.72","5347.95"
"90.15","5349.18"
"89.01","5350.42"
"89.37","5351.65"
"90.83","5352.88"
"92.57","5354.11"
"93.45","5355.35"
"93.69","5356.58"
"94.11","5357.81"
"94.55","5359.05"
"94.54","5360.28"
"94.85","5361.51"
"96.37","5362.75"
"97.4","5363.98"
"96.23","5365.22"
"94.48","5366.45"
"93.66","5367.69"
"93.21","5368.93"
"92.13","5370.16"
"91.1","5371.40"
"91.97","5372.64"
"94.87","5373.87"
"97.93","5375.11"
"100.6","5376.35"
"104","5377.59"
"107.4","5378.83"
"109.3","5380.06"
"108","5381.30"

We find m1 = 1.4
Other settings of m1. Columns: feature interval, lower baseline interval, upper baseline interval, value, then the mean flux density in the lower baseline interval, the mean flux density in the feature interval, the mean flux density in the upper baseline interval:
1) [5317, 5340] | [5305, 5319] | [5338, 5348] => 0.6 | 102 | 94.1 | 91.7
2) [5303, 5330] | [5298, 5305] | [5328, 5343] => -1.7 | 92.8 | 98.1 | 91.4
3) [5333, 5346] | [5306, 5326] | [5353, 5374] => 0.6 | 100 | 92.6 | 94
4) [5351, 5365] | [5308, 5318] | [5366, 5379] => 0.5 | 103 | 93.9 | 96.1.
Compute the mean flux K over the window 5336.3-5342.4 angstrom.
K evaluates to 92.7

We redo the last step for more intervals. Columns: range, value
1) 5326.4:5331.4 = 89.9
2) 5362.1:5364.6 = 96.8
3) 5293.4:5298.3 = 93.4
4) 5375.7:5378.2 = 102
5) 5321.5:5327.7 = 94.5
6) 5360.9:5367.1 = 95.8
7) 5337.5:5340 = 94.2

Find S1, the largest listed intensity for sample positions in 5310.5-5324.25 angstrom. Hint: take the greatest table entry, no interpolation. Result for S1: 105.8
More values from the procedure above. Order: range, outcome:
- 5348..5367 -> 97.4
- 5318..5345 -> 100.6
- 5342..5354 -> 94.8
